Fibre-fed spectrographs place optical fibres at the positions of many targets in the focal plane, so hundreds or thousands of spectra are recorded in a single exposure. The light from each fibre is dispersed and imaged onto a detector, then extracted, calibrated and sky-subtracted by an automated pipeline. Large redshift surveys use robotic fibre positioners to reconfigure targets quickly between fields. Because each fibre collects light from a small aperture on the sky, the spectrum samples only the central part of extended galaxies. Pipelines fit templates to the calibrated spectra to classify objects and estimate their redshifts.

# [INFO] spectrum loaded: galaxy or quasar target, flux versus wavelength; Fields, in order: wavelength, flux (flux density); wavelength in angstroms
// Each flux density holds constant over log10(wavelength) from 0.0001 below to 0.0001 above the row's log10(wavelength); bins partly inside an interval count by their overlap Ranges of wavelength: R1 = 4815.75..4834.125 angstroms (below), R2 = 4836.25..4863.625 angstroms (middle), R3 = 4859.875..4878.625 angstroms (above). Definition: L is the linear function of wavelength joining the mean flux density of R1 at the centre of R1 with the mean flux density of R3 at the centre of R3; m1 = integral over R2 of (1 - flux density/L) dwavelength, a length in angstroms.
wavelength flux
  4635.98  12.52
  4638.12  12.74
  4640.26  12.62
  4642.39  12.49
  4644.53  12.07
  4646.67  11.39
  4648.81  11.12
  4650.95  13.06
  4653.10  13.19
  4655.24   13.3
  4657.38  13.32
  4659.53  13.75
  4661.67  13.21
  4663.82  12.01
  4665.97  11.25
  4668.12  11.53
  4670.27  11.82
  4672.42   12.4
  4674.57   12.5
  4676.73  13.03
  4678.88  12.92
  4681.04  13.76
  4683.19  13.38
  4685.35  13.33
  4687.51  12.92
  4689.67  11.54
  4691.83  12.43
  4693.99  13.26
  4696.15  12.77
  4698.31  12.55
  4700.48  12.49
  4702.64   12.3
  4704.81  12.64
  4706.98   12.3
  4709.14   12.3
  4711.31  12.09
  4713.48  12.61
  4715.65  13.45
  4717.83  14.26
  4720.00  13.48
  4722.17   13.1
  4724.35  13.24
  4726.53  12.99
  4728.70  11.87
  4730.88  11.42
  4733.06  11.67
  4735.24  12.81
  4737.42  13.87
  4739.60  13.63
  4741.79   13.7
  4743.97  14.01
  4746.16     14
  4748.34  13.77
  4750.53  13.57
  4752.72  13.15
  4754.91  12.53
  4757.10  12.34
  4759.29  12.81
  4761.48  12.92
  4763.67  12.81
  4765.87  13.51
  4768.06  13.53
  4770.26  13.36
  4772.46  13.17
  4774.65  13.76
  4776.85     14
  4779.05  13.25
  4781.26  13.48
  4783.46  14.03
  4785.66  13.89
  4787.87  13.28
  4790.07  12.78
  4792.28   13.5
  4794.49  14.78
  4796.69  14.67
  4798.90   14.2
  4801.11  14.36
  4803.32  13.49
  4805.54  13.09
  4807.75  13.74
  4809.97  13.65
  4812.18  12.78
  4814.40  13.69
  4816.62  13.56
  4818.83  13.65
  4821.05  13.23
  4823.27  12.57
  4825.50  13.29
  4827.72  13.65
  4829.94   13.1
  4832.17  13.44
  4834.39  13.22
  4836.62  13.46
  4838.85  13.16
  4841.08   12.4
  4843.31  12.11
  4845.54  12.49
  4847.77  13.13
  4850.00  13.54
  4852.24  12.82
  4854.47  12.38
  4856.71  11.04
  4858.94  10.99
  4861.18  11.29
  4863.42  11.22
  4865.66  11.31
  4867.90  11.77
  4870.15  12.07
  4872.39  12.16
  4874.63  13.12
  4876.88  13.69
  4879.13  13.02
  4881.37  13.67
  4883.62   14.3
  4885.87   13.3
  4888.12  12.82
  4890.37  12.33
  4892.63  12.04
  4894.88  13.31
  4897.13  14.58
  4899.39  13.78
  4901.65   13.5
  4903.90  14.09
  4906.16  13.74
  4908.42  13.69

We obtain 0.7 angstroms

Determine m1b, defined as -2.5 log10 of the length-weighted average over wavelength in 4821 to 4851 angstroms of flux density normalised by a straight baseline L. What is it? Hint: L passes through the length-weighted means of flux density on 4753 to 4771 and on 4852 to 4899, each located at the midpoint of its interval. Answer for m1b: -0.03 mag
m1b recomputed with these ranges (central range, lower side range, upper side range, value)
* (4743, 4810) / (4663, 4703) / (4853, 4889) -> -0.09 mag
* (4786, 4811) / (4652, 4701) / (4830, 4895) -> -0.09 mag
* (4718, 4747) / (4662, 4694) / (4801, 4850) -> -0.03 mag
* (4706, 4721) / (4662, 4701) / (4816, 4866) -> -0.03 mag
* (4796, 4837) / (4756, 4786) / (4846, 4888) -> -0.05 mag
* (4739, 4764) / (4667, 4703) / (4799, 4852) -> -0.03 mag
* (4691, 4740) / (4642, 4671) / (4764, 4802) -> 0.02 mag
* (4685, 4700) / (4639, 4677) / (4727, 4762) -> 0.00 mag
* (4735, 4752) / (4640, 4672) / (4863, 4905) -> -0.09 mag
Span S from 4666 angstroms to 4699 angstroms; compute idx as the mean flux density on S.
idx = 12.6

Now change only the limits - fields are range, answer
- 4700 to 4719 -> 12.7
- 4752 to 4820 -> 13.5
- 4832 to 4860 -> 12.6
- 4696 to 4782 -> 13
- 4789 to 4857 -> 13.3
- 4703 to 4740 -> 12.8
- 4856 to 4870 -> 11.3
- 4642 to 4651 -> 11.9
